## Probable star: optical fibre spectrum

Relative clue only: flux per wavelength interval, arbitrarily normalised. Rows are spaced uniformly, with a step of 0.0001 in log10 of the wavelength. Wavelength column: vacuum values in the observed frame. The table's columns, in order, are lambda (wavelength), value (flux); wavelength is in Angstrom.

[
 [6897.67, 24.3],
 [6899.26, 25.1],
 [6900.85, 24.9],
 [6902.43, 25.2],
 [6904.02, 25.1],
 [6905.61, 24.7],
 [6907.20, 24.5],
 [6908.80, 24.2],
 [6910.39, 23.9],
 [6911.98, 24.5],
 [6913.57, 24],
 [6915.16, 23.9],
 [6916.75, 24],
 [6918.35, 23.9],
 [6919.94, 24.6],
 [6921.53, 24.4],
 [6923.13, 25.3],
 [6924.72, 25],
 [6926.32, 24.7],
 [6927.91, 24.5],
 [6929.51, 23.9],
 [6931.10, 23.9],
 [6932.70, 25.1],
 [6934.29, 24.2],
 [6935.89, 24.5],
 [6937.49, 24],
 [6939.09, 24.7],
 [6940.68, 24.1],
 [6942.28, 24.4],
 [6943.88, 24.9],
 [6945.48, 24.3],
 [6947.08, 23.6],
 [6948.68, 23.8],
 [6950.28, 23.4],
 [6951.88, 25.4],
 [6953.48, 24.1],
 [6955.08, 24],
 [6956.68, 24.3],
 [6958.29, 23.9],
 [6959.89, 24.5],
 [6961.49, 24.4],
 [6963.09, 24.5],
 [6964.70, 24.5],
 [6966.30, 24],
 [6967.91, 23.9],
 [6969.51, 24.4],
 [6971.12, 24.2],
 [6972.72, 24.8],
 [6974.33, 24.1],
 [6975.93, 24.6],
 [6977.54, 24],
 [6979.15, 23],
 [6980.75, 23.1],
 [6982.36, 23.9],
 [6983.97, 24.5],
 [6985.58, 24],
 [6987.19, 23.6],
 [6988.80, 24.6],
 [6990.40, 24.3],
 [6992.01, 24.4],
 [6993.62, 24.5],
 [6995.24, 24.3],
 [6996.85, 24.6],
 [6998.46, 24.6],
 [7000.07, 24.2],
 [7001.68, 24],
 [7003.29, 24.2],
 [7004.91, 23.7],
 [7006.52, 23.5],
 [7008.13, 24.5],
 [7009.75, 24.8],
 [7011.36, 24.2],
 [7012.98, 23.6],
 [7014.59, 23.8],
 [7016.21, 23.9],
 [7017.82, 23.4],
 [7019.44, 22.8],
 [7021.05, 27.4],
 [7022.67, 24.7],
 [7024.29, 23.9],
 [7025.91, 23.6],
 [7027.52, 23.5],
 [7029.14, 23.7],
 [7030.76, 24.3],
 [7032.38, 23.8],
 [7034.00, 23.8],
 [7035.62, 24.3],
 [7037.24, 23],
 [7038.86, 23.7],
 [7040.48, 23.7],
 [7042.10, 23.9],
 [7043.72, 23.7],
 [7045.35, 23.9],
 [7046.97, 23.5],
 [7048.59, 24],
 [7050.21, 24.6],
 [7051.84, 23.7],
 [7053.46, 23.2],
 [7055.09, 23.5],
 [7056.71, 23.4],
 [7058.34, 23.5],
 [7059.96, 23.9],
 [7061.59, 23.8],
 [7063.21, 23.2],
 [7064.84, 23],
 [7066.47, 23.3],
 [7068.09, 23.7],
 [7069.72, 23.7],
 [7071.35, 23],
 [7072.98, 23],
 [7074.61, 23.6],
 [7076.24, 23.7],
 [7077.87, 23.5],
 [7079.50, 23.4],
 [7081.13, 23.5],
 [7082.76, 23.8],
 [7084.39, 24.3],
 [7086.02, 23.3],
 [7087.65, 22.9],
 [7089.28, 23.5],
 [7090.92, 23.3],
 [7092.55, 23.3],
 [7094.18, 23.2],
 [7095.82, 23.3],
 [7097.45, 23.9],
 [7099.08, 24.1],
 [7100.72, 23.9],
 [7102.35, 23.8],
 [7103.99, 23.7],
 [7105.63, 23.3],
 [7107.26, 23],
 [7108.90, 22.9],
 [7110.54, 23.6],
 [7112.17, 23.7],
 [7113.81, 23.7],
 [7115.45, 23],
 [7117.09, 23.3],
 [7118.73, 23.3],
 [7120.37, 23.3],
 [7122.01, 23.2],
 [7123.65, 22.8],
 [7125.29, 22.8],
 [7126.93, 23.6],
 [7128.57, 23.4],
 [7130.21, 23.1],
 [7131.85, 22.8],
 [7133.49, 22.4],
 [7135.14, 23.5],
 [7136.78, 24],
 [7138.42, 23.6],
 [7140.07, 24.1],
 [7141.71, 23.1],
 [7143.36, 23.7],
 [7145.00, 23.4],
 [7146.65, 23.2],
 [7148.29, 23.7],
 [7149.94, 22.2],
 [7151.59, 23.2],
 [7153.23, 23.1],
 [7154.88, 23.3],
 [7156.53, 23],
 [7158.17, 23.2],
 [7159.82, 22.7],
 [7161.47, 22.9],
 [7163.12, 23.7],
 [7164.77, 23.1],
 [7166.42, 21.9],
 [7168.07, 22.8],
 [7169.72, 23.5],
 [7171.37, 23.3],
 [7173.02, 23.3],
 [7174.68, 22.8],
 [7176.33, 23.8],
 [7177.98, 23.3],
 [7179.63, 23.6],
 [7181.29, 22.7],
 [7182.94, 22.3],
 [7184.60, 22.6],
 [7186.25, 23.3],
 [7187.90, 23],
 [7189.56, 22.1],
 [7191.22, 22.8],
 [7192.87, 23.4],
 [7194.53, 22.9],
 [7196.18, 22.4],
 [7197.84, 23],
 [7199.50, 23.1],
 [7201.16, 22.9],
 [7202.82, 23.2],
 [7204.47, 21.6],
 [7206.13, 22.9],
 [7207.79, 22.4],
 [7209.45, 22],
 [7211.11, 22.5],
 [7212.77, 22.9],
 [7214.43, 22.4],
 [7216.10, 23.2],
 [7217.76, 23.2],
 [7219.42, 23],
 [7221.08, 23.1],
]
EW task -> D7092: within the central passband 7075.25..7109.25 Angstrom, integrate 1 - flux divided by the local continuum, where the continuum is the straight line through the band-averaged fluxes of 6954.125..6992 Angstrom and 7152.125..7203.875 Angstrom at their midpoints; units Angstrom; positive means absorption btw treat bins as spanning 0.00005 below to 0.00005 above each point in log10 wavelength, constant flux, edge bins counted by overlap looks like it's -0.1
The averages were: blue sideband 24.1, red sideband 23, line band 23.5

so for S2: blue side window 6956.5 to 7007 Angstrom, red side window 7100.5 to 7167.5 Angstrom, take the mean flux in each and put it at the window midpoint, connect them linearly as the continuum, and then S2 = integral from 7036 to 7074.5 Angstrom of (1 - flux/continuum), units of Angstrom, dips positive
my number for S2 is 0.2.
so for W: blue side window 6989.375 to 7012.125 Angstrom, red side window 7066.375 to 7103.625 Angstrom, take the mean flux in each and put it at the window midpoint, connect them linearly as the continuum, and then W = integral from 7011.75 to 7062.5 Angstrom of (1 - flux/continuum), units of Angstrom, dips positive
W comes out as 0.2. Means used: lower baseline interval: 24.3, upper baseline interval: 23.5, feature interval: 23.9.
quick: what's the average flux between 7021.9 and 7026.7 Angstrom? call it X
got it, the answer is 24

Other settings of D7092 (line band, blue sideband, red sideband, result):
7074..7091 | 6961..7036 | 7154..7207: 0.0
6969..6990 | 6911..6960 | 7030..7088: 0.0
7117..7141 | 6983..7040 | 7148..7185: 0.0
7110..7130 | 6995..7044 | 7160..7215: 0.0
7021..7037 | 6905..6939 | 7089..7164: -0.2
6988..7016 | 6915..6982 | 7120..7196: -0.3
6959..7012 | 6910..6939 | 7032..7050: -0.3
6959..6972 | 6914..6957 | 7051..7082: -0.1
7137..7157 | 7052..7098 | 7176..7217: -0.2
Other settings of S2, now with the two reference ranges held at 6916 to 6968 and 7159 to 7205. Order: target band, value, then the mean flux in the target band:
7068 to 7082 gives 0.1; 23.4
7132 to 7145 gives -0.1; 23.4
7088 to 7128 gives 0.0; 23.4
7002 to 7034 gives -0.2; 24.1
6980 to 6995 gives 0.0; 24.1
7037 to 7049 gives 0.0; 23.7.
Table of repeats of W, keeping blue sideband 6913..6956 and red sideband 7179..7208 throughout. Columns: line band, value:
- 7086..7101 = -0.1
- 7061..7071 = 0.1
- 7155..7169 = 0.0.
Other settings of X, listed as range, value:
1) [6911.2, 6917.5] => 24.1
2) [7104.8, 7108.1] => 23.1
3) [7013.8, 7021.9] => 24.3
